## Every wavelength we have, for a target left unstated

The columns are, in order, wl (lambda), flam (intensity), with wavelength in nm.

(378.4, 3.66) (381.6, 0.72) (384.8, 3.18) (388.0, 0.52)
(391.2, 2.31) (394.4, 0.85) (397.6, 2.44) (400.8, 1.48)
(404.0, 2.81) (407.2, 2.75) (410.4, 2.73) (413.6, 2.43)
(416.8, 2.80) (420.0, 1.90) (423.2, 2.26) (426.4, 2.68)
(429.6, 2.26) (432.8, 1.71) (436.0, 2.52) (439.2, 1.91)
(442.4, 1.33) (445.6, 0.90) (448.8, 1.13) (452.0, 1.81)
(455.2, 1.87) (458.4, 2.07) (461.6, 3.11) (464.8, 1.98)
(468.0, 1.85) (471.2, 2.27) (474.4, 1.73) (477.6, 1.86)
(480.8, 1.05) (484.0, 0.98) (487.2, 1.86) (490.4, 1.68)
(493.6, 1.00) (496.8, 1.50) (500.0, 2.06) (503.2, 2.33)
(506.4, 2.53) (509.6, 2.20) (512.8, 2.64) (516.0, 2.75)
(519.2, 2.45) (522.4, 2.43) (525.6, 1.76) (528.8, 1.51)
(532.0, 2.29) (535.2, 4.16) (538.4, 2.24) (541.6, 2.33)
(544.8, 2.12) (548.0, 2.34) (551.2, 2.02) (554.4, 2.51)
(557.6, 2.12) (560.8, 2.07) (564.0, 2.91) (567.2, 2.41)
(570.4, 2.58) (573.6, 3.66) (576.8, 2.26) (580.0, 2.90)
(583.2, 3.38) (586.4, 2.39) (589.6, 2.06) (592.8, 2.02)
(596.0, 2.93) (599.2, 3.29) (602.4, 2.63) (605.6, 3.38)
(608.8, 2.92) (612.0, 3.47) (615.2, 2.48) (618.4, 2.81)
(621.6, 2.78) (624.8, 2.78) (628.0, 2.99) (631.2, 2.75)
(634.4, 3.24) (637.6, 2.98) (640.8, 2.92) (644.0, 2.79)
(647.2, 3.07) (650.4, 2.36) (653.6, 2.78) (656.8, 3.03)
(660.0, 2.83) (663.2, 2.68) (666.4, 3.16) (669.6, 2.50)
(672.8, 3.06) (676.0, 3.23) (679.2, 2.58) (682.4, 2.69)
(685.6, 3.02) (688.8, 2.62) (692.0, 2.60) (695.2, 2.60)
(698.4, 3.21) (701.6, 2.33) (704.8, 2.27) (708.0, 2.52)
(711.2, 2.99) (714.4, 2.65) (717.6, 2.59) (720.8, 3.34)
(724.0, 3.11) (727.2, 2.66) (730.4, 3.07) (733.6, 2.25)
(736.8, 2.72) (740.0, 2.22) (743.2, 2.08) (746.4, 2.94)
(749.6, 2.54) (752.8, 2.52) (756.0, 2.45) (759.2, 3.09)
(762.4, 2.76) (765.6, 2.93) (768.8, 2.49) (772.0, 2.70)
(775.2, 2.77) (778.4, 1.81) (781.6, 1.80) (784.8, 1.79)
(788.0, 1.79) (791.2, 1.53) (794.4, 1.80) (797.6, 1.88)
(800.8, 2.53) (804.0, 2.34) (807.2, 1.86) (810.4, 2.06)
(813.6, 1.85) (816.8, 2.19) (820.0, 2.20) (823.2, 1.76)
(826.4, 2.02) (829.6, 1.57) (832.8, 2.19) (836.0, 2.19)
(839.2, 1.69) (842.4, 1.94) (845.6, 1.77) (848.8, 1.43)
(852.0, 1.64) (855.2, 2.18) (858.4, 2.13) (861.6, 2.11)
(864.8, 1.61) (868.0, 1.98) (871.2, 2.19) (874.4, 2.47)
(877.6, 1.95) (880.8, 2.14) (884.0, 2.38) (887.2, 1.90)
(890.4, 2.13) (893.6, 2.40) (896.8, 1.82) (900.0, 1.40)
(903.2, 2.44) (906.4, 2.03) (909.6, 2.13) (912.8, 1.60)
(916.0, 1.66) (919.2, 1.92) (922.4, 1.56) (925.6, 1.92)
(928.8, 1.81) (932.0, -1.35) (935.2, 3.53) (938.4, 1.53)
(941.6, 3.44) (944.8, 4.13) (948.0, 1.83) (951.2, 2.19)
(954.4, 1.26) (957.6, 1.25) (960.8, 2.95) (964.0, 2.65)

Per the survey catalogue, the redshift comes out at 0.437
